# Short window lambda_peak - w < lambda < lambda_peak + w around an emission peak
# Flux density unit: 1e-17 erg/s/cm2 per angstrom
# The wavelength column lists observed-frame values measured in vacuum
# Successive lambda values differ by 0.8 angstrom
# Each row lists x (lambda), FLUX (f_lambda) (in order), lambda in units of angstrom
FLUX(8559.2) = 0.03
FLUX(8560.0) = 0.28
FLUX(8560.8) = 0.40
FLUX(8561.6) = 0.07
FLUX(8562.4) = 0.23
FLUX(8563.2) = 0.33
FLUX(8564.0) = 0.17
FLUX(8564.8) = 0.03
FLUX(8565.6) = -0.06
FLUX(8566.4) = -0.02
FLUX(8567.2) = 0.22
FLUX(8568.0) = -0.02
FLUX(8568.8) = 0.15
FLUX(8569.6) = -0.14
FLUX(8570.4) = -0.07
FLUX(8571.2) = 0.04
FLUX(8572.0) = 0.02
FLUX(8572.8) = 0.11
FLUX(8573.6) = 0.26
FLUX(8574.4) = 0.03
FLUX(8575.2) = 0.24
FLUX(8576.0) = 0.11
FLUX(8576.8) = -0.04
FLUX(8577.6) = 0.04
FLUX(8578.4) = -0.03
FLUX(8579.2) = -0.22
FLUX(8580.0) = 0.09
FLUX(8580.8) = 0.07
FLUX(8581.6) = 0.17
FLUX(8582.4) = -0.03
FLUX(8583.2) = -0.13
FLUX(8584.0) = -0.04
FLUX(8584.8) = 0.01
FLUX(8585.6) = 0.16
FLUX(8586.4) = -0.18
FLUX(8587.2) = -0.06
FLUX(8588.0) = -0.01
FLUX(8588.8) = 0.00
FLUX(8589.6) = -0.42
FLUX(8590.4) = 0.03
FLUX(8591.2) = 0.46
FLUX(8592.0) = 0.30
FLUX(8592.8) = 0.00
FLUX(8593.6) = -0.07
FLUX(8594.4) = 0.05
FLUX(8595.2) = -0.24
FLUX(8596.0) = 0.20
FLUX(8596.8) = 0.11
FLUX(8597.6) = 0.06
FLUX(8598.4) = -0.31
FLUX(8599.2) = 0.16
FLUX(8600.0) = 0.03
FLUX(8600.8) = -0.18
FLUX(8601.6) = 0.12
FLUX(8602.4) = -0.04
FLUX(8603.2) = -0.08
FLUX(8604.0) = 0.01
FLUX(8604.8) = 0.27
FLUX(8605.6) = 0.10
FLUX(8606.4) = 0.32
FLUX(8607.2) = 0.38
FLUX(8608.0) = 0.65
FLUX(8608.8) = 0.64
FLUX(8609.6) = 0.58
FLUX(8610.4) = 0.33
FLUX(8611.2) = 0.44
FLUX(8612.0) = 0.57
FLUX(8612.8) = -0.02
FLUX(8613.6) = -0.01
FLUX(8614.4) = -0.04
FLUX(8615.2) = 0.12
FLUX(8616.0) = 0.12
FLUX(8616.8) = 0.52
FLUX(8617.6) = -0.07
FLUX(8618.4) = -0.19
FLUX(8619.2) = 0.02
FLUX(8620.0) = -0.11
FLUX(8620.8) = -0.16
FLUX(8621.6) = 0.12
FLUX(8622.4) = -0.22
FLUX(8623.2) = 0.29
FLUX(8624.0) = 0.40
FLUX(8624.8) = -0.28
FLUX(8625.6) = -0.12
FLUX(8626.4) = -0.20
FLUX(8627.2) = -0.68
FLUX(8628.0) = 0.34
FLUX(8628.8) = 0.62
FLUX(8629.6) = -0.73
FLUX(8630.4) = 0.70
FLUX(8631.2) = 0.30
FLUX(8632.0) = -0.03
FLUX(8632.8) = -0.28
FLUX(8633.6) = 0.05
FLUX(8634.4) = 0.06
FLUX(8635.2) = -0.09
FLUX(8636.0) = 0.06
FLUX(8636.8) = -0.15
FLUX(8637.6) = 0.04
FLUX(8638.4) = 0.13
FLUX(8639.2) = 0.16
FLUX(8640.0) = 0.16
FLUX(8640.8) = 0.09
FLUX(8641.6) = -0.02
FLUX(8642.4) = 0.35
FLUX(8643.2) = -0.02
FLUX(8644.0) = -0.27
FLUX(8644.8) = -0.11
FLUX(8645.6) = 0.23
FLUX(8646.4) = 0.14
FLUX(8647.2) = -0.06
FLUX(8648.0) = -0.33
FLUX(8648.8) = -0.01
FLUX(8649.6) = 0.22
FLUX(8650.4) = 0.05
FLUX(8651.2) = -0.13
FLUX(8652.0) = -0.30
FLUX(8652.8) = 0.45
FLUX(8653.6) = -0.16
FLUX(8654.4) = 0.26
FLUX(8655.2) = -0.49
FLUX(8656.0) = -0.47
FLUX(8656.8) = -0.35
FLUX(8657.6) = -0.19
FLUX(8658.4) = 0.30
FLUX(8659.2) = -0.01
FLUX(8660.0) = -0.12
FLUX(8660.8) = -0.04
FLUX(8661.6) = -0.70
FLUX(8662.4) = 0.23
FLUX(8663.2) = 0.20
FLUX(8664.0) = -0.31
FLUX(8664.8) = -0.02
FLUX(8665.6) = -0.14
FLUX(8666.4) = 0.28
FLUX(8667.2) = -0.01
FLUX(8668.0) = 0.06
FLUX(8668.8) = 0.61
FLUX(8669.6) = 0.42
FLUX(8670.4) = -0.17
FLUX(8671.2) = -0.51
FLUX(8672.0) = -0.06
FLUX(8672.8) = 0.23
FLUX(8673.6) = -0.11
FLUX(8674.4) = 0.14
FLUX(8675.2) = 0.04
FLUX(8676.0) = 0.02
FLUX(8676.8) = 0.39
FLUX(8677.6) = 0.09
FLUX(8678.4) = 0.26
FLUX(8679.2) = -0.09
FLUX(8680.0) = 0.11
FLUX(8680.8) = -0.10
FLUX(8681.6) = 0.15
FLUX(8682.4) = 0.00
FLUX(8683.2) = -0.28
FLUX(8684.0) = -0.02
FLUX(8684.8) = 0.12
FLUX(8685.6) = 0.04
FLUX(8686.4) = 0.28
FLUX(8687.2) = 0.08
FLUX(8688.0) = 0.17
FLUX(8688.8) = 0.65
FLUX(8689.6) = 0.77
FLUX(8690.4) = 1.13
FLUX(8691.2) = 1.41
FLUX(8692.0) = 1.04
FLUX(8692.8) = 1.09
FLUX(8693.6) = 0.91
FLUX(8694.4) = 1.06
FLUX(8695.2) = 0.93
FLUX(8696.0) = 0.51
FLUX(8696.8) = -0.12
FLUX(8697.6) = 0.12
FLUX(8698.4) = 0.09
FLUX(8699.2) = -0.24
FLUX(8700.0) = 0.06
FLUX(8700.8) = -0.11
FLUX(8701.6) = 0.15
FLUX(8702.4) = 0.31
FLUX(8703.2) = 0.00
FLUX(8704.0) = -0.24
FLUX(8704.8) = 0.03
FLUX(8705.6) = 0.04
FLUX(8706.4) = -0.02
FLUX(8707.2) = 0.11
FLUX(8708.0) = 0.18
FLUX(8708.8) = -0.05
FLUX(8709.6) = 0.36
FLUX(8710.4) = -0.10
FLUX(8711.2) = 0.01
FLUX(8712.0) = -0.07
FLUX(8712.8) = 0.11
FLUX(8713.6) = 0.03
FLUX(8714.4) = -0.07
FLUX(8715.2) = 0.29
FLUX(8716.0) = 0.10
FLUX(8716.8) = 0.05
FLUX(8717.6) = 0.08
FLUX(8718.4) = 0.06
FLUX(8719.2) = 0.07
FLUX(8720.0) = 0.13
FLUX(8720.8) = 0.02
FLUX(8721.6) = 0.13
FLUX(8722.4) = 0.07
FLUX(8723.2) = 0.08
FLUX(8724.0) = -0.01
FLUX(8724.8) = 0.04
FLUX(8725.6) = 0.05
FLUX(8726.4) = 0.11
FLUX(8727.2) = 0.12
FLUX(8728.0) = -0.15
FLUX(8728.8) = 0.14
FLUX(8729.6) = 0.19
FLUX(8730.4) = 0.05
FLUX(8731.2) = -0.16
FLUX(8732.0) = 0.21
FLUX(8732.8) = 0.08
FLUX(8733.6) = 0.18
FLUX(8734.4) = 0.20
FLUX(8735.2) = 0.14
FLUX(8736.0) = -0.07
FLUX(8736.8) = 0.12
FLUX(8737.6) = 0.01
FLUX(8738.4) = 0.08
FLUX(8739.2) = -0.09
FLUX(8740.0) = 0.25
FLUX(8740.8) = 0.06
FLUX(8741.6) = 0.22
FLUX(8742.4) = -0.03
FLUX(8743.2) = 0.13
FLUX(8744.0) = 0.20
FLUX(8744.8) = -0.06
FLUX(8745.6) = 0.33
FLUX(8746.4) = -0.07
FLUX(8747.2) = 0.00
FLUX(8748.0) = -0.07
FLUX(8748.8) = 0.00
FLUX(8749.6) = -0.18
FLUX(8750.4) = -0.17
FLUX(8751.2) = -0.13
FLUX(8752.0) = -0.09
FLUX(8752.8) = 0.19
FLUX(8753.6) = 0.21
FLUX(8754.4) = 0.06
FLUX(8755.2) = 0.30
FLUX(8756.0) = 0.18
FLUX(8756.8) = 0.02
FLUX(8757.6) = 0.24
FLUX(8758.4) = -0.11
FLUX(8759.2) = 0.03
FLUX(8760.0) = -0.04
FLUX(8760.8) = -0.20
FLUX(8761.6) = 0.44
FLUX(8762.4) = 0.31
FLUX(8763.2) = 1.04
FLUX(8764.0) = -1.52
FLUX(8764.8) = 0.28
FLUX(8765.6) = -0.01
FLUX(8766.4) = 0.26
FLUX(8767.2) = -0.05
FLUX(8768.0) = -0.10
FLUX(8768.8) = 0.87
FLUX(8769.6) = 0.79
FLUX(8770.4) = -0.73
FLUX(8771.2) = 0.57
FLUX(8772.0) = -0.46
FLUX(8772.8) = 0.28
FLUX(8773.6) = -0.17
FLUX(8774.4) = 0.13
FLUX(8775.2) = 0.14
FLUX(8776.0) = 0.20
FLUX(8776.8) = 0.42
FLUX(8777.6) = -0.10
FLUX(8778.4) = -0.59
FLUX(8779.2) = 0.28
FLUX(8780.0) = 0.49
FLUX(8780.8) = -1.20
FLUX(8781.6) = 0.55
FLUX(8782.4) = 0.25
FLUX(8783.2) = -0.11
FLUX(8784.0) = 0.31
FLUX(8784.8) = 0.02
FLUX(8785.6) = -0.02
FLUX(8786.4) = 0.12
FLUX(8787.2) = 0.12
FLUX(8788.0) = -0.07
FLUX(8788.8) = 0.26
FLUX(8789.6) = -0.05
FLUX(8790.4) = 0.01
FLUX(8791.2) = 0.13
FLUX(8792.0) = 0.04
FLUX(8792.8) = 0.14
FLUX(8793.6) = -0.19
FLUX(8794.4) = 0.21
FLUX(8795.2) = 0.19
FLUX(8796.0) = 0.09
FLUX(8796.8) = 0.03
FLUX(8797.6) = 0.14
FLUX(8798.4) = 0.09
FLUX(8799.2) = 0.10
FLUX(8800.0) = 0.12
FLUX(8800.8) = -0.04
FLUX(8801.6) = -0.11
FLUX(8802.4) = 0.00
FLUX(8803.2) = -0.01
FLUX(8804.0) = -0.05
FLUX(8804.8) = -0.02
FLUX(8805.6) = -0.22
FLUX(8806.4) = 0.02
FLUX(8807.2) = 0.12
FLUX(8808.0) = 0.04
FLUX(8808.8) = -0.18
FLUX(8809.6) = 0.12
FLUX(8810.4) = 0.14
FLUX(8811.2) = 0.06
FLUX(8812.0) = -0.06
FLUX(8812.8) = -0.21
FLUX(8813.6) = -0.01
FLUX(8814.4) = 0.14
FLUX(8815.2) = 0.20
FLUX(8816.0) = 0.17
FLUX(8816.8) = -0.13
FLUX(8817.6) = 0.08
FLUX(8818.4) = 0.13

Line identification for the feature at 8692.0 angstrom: [O III] 5007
